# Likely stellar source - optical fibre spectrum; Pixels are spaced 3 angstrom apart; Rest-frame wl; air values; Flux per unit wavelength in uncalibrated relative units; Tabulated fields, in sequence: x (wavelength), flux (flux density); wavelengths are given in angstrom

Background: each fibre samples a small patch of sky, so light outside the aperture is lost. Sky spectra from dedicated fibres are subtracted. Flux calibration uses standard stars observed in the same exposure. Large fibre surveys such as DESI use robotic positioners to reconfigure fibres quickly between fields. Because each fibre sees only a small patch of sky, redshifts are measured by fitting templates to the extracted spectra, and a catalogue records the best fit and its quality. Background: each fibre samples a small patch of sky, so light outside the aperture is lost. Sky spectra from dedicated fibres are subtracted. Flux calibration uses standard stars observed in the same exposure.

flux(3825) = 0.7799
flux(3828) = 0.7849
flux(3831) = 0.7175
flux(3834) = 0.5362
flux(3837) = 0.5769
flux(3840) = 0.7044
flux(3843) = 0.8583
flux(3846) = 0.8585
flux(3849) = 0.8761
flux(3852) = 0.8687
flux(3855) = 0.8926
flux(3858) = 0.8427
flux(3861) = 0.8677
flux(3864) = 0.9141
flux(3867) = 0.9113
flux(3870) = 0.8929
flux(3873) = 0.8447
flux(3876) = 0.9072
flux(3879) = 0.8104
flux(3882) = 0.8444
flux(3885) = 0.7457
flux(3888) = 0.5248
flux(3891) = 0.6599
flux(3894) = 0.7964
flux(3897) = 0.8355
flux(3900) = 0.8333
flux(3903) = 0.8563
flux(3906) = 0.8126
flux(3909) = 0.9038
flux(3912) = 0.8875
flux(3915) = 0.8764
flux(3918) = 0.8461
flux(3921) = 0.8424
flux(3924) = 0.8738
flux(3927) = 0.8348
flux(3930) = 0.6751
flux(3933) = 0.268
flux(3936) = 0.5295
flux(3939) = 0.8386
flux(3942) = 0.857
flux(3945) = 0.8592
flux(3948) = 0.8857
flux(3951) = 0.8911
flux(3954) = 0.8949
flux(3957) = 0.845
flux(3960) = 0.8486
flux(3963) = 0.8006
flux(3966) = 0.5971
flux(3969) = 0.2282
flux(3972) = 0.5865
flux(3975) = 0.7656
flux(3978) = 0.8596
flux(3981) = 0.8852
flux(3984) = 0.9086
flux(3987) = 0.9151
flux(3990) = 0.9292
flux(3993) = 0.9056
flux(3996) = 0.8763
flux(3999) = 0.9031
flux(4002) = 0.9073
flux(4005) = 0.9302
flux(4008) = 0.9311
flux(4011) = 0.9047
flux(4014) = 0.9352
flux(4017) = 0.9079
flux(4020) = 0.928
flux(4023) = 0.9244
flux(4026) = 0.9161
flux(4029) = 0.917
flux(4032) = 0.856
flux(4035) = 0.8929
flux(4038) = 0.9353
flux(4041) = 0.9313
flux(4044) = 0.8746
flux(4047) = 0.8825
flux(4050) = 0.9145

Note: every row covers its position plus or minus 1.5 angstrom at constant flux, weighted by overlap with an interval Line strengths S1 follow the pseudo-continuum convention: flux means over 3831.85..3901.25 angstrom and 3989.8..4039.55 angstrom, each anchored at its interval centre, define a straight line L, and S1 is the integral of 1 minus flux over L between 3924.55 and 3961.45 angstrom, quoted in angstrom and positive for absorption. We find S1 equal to 3.7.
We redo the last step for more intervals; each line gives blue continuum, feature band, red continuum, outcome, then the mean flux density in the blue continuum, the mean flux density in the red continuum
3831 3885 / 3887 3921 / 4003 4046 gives 1.47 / 0.819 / 0.913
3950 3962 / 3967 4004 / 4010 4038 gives 3.42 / 0.866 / 0.911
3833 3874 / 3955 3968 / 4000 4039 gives 1.84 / 0.821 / 0.914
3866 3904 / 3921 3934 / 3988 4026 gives 2.20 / 0.803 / 0.915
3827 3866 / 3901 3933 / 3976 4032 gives 1.14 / 0.794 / 0.908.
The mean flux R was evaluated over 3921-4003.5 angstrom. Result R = 0.785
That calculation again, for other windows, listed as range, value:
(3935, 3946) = 0.778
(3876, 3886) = 0.819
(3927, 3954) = 0.741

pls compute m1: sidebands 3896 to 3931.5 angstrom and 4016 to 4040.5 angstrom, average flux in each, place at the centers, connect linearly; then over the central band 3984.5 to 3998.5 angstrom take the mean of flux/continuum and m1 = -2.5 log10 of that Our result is -0.02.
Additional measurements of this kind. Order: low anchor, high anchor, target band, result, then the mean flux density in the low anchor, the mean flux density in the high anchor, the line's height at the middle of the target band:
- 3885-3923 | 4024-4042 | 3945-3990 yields 0.090 mag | 0.805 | 0.908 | 0.856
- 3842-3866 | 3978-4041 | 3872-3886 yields 0.059 mag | 0.873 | 0.91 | 0.879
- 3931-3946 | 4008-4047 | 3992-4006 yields -0.090 mag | 0.664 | 0.91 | 0.831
